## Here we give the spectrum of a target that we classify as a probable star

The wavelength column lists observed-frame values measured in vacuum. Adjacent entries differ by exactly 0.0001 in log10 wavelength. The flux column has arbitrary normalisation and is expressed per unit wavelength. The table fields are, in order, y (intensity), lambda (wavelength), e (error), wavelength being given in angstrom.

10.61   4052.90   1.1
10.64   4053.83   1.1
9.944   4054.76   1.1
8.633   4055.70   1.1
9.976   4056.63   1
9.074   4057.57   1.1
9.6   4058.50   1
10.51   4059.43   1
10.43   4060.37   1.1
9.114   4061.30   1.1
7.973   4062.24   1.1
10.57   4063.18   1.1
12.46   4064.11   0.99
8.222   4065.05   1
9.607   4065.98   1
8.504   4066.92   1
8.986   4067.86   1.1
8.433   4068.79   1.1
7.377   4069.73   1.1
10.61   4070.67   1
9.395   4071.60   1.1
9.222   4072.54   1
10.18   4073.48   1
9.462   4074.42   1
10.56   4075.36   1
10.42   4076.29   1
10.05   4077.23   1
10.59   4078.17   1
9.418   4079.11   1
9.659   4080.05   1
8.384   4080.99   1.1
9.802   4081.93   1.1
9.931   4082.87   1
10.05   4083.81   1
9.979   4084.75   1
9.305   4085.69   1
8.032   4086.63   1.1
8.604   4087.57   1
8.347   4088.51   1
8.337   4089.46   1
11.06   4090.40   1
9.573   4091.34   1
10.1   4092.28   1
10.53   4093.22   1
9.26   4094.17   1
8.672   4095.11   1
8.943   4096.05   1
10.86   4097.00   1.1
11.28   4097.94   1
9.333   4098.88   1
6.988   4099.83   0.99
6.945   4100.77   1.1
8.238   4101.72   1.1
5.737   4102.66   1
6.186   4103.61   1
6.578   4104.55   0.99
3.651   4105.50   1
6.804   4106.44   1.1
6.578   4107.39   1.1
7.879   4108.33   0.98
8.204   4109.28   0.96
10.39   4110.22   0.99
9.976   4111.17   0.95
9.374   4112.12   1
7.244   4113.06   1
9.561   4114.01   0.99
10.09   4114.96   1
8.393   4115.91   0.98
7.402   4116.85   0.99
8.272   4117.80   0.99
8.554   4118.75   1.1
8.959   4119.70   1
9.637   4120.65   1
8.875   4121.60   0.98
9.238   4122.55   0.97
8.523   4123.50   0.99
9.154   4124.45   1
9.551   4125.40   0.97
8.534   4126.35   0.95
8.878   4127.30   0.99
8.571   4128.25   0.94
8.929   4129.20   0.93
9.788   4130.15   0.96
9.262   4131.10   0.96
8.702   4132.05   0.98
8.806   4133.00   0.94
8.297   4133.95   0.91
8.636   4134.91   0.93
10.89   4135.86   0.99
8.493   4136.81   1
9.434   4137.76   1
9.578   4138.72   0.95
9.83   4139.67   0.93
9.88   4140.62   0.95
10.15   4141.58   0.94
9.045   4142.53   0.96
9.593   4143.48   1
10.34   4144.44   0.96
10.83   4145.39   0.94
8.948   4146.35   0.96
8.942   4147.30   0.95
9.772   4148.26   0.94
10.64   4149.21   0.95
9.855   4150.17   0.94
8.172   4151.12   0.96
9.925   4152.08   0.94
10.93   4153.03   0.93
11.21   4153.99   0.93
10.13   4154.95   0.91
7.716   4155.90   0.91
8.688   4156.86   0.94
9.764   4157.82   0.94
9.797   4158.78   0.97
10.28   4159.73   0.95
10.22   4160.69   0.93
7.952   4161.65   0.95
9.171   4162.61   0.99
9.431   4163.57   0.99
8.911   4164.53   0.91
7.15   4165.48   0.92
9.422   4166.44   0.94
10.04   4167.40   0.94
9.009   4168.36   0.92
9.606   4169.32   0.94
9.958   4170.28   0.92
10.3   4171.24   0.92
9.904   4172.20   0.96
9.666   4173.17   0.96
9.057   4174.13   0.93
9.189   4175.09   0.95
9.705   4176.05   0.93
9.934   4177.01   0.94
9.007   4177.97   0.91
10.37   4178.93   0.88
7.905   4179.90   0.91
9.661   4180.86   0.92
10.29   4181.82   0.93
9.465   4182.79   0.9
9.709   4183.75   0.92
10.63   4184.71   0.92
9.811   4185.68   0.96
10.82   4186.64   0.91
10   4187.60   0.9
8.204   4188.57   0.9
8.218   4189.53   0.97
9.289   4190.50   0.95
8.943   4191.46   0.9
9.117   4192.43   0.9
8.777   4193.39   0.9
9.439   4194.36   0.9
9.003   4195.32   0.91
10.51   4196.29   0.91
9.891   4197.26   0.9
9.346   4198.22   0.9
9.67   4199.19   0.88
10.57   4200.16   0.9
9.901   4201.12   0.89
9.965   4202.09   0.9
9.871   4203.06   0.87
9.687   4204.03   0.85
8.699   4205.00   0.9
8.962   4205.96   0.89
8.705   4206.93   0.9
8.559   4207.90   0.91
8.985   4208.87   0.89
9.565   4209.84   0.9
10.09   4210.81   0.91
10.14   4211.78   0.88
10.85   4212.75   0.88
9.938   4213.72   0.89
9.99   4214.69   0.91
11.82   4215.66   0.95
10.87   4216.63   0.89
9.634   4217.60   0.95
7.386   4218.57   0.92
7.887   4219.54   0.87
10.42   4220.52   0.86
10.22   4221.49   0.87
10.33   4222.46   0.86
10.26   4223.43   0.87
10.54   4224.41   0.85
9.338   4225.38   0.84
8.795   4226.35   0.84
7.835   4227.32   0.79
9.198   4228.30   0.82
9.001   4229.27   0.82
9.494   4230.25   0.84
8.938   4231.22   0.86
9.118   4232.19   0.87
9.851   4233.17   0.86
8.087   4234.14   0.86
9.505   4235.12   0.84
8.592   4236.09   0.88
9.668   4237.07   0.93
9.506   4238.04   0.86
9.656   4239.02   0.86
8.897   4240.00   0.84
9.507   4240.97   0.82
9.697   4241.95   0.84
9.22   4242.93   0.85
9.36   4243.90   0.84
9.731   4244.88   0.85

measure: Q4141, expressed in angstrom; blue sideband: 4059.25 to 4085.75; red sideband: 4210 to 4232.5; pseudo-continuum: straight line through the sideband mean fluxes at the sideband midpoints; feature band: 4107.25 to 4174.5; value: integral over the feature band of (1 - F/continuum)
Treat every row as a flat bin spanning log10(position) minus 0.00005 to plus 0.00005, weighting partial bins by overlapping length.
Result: 2.6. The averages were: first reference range 9.62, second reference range 9.66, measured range 9.27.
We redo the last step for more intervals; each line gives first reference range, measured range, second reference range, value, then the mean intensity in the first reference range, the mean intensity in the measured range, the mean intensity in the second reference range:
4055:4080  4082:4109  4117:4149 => 2.68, 9.59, 8.51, 9.23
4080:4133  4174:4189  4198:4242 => -0.62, 8.74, 9.63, 9.51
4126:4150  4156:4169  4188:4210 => 0.25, 9.4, 9.18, 9.3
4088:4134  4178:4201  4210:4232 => -0.41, 8.64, 9.55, 9.67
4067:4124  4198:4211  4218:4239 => -0.39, 8.88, 9.45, 9.25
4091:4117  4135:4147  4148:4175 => -0.77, 8.39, 9.71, 9.52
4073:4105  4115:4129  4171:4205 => 0.75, 9.16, 8.8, 9.58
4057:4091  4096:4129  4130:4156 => 4.06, 9.51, 8.38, 9.59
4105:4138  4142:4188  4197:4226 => -2.11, 8.67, 9.6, 9.73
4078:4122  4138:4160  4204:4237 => -1.74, 8.72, 9.73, 9.45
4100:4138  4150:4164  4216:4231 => -1.21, 8.42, 9.54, 9.43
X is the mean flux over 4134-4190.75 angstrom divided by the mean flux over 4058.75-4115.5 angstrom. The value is 1.1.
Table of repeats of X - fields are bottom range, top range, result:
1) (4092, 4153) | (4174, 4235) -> 1.07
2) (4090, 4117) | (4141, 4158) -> 1.14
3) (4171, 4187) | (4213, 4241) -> 0.98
